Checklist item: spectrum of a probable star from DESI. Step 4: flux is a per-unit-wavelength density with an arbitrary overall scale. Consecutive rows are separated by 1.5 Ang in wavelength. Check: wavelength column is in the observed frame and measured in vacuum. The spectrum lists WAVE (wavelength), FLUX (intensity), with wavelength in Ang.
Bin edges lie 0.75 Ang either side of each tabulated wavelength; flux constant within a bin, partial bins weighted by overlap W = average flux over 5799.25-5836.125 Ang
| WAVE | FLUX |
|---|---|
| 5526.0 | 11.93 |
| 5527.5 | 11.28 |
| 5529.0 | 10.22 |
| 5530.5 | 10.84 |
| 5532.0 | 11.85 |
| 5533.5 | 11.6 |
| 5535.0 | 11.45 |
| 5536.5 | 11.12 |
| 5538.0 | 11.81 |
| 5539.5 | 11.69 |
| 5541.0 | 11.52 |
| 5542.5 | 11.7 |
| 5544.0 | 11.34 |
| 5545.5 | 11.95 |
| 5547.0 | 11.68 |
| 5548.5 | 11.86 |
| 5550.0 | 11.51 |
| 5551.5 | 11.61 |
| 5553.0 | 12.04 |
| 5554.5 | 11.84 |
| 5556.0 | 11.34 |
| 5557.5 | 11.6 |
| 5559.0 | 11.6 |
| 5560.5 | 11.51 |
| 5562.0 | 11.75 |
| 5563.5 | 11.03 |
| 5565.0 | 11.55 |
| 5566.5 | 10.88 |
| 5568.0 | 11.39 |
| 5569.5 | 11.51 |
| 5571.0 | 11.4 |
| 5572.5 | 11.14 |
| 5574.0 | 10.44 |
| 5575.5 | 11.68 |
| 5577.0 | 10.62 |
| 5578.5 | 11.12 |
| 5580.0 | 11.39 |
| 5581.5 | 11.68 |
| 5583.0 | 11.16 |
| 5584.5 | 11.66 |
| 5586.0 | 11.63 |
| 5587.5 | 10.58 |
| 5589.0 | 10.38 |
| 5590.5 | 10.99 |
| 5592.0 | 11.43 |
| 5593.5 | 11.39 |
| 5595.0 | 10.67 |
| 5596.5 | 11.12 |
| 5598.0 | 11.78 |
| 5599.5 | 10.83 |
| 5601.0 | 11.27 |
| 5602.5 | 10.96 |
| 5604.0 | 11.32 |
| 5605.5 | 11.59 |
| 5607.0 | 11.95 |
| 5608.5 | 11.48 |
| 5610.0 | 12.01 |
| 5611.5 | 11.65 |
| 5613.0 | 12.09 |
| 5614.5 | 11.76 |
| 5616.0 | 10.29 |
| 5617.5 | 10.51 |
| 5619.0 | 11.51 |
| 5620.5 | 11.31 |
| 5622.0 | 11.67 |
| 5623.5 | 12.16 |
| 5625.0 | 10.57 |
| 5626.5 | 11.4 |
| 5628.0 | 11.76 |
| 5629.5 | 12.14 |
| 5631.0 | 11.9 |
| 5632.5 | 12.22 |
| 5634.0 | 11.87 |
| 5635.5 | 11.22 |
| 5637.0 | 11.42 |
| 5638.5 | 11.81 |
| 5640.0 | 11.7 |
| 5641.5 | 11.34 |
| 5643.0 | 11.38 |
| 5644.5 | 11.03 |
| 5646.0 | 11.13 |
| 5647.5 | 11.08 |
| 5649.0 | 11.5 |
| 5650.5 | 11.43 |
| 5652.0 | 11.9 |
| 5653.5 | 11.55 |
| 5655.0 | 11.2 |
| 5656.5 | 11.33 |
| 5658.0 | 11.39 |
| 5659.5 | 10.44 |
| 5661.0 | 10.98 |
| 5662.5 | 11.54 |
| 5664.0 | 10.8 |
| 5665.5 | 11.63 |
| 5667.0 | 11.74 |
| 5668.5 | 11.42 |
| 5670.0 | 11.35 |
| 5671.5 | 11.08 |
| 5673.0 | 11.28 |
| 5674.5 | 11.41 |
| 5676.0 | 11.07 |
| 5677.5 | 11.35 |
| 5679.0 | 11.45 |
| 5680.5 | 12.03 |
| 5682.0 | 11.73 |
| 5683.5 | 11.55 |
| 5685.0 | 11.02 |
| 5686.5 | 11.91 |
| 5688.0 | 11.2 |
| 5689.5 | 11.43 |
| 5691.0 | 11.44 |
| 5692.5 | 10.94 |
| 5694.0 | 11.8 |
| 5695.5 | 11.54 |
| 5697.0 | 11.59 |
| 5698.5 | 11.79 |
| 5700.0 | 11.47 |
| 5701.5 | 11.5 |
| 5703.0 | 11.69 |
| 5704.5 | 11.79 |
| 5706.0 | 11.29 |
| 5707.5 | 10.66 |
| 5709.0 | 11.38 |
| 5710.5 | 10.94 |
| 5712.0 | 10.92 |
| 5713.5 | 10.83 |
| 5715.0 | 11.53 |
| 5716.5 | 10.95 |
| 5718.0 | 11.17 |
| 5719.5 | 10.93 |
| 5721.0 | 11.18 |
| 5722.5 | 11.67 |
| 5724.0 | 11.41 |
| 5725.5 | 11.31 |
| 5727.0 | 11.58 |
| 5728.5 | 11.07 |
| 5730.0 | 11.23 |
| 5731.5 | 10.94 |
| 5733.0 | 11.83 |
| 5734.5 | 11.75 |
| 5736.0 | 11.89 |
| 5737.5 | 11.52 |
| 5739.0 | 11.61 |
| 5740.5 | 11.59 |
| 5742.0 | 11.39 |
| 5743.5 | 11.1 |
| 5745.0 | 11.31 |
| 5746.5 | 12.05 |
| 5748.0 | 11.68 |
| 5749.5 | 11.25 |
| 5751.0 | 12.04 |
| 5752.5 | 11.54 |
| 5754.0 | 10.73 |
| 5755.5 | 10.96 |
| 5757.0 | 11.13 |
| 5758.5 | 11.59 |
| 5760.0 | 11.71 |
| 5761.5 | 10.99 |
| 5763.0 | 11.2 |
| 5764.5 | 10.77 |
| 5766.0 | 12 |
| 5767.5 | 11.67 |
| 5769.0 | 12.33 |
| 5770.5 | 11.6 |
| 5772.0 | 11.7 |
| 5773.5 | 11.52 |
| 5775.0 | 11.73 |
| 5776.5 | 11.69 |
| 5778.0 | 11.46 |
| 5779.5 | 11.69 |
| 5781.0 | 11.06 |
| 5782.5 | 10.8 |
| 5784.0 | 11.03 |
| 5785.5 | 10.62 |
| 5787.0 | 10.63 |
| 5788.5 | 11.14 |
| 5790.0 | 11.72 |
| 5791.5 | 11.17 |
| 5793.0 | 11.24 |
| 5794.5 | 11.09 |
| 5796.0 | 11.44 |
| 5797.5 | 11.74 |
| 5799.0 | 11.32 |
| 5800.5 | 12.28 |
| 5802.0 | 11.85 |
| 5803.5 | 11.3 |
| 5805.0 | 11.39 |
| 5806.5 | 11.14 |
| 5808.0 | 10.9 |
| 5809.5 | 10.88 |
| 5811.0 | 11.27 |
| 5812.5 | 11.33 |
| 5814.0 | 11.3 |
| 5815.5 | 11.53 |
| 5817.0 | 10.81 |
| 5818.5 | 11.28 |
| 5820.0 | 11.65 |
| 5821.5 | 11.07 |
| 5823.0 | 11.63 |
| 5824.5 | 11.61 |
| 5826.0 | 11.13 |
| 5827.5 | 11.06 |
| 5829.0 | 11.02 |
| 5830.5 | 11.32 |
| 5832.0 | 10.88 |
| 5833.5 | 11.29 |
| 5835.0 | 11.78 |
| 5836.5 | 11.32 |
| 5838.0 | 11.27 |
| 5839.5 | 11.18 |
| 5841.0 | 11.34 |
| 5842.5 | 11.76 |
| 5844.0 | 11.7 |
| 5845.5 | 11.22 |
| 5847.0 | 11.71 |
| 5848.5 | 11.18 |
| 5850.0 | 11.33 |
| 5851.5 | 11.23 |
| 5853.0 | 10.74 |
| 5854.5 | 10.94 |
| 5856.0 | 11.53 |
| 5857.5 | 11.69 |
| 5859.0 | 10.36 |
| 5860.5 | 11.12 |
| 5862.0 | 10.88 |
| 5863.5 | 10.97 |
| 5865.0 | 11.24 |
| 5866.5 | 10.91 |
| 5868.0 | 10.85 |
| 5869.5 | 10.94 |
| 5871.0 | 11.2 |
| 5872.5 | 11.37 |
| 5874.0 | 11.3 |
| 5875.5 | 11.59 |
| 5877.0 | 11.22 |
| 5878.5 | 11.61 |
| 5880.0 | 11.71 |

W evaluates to 11.3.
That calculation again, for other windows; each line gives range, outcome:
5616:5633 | 11.5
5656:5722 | 11.3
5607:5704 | 11.5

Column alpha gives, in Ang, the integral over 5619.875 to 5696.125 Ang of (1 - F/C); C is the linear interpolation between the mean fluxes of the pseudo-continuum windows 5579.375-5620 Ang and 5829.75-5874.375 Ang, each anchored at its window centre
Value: -1.1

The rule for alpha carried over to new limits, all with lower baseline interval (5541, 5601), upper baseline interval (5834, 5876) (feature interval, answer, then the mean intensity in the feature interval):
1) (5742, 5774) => -0.5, 11.5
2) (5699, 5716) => 0.0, 11.3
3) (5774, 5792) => 0.1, 11.2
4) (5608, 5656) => -0.7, 11.5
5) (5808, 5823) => 0.0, 11.2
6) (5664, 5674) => -0.1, 11.4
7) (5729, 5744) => -0.3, 11.5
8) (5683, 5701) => -0.3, 11.5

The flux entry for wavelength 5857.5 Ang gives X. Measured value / 11.69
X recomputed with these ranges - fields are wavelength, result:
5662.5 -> 11.54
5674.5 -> 11.41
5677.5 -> 11.35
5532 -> 11.85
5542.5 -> 11.7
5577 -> 10.62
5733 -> 11.83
